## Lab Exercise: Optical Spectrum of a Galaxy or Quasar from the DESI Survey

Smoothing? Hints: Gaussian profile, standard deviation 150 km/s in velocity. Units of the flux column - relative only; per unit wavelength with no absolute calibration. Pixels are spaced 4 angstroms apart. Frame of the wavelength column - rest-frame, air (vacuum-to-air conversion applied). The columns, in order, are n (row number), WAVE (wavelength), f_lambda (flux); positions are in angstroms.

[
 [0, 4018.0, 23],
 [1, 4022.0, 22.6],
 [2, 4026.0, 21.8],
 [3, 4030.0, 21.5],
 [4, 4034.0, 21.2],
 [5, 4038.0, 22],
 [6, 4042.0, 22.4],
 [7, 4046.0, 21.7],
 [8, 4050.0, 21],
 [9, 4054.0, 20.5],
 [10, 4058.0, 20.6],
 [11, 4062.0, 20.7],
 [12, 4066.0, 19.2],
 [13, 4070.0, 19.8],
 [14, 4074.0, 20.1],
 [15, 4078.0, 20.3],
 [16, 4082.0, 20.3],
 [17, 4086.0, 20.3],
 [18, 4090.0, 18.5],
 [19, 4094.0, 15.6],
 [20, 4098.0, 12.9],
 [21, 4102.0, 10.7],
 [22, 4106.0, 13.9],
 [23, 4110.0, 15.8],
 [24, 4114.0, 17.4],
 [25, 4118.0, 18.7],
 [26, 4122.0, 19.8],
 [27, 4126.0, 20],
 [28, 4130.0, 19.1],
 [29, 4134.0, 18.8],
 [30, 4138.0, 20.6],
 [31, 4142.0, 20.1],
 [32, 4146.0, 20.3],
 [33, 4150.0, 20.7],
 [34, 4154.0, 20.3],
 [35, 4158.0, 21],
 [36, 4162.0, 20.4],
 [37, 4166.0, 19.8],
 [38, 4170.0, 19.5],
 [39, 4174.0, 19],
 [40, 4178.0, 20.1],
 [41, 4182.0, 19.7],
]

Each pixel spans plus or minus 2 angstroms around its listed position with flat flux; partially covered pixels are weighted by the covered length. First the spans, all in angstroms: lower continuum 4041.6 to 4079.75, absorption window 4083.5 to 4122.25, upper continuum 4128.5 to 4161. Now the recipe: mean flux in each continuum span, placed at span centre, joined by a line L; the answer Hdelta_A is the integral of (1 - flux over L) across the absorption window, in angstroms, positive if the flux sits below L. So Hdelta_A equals 7.79 angstroms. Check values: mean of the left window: 20.6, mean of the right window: 20.1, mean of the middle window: 16.3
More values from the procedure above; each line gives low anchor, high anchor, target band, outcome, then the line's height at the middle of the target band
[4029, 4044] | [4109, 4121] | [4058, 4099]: 1.3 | 19.6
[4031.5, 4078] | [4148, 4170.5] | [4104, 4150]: 4.0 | 20.5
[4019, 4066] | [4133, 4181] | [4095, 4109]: 5.2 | 20.7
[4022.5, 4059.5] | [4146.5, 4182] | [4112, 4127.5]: 1.2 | 20.6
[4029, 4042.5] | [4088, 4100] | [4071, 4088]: -3.0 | 17.2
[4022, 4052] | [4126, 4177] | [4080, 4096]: 1.7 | 20.9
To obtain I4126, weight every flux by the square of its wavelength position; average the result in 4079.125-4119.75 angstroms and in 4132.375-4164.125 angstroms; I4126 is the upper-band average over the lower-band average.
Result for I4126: 1.26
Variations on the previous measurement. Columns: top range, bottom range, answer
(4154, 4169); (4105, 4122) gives 1.22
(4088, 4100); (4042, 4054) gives 0.75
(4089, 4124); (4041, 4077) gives 0.79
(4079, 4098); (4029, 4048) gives 0.85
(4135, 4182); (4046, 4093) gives 1.05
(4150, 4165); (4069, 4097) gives 1.12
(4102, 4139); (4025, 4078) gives 0.88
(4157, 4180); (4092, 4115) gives 1.44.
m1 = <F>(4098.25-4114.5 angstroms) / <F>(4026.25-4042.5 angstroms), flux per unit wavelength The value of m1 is 0.6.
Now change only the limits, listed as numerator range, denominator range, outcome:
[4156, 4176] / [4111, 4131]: 1.06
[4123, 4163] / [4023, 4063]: 0.94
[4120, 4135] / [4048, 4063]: 0.94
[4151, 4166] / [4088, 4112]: 1.41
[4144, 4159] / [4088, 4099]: 1.29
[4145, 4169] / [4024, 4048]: 0.94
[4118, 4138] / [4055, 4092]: 0.97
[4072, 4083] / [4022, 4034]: 0.93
